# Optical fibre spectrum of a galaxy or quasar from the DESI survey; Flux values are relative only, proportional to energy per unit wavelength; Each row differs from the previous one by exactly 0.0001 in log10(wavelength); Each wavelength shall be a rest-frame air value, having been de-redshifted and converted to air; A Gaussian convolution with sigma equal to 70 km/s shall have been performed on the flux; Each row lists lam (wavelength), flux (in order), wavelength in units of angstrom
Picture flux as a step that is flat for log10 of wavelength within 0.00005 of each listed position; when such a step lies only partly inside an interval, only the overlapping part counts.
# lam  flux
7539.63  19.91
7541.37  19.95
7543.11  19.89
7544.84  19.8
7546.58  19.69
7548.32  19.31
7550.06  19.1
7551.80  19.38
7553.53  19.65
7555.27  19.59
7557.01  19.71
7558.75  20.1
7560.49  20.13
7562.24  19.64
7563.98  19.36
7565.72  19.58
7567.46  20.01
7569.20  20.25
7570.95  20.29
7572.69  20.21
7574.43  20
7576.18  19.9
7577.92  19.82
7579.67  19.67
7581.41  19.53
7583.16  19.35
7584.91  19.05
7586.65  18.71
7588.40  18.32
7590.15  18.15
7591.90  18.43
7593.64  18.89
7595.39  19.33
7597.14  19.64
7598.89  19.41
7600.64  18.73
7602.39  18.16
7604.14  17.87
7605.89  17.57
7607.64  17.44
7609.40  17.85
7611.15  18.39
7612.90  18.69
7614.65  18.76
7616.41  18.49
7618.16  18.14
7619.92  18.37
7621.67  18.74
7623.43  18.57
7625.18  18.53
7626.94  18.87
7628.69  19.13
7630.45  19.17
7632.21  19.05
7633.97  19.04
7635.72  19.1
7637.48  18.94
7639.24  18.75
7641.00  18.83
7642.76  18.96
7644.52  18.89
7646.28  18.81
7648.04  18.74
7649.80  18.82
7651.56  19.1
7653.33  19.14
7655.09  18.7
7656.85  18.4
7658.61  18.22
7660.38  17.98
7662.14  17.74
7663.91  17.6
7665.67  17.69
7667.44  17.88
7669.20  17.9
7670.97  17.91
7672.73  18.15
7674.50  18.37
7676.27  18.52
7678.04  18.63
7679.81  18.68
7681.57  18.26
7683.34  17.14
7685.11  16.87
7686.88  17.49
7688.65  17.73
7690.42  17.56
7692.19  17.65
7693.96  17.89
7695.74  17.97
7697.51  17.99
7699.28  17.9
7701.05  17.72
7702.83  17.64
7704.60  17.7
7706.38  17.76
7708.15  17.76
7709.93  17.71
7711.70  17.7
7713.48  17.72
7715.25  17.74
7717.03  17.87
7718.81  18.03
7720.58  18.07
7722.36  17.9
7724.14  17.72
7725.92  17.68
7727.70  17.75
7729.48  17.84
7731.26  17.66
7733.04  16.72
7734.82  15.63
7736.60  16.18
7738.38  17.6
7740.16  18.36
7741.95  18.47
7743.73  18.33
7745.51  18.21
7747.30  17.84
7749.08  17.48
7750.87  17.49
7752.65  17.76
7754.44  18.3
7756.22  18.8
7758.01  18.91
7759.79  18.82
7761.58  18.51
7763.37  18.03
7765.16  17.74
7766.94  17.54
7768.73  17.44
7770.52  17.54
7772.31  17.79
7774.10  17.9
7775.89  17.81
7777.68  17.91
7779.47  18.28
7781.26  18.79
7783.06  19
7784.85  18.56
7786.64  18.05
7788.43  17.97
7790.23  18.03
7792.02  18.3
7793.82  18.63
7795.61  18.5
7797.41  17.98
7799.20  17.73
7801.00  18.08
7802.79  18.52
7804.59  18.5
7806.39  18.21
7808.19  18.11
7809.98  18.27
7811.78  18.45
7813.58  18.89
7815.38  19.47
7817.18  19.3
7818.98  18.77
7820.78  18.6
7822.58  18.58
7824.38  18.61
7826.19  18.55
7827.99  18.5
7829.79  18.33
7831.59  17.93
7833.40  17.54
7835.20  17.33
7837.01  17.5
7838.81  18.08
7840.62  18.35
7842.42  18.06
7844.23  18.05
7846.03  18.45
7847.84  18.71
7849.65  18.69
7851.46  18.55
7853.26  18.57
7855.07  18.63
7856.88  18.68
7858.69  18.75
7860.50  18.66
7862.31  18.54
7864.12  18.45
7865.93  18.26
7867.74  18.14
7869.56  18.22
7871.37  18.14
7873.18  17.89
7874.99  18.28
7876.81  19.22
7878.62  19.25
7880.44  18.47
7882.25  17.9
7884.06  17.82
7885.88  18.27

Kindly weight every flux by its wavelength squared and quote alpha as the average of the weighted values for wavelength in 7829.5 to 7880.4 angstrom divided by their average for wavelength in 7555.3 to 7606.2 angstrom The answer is 1.0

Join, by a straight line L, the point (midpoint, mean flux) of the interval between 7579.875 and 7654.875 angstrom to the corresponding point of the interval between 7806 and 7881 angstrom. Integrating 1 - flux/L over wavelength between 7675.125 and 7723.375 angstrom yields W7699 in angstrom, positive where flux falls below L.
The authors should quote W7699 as 2.03 angstrom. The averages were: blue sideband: 18.7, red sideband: 18.4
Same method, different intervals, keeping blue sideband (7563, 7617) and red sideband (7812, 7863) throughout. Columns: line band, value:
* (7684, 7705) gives 1.2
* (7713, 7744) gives 1.8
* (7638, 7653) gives 0.0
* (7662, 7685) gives 1.0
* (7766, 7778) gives 0.6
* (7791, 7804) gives 0.2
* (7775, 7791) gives 0.3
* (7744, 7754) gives 0.5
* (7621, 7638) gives 0.0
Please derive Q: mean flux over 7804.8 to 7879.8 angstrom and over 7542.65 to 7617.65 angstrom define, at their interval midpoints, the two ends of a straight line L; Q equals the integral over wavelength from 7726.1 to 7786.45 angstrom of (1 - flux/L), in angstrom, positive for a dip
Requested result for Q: 2.5 angstrom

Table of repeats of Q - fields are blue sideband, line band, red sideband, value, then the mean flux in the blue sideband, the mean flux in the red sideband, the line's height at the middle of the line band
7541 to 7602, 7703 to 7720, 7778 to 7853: 0.96 angstrom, 19.5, 18.4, 18.8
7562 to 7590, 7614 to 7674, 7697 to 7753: 0.48 angstrom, 19.6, 17.7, 18.7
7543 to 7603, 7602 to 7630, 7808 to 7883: 1.34 angstrom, 19.5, 18.4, 19.3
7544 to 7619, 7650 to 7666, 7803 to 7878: 0.52 angstrom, 19.2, 18.4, 18.9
